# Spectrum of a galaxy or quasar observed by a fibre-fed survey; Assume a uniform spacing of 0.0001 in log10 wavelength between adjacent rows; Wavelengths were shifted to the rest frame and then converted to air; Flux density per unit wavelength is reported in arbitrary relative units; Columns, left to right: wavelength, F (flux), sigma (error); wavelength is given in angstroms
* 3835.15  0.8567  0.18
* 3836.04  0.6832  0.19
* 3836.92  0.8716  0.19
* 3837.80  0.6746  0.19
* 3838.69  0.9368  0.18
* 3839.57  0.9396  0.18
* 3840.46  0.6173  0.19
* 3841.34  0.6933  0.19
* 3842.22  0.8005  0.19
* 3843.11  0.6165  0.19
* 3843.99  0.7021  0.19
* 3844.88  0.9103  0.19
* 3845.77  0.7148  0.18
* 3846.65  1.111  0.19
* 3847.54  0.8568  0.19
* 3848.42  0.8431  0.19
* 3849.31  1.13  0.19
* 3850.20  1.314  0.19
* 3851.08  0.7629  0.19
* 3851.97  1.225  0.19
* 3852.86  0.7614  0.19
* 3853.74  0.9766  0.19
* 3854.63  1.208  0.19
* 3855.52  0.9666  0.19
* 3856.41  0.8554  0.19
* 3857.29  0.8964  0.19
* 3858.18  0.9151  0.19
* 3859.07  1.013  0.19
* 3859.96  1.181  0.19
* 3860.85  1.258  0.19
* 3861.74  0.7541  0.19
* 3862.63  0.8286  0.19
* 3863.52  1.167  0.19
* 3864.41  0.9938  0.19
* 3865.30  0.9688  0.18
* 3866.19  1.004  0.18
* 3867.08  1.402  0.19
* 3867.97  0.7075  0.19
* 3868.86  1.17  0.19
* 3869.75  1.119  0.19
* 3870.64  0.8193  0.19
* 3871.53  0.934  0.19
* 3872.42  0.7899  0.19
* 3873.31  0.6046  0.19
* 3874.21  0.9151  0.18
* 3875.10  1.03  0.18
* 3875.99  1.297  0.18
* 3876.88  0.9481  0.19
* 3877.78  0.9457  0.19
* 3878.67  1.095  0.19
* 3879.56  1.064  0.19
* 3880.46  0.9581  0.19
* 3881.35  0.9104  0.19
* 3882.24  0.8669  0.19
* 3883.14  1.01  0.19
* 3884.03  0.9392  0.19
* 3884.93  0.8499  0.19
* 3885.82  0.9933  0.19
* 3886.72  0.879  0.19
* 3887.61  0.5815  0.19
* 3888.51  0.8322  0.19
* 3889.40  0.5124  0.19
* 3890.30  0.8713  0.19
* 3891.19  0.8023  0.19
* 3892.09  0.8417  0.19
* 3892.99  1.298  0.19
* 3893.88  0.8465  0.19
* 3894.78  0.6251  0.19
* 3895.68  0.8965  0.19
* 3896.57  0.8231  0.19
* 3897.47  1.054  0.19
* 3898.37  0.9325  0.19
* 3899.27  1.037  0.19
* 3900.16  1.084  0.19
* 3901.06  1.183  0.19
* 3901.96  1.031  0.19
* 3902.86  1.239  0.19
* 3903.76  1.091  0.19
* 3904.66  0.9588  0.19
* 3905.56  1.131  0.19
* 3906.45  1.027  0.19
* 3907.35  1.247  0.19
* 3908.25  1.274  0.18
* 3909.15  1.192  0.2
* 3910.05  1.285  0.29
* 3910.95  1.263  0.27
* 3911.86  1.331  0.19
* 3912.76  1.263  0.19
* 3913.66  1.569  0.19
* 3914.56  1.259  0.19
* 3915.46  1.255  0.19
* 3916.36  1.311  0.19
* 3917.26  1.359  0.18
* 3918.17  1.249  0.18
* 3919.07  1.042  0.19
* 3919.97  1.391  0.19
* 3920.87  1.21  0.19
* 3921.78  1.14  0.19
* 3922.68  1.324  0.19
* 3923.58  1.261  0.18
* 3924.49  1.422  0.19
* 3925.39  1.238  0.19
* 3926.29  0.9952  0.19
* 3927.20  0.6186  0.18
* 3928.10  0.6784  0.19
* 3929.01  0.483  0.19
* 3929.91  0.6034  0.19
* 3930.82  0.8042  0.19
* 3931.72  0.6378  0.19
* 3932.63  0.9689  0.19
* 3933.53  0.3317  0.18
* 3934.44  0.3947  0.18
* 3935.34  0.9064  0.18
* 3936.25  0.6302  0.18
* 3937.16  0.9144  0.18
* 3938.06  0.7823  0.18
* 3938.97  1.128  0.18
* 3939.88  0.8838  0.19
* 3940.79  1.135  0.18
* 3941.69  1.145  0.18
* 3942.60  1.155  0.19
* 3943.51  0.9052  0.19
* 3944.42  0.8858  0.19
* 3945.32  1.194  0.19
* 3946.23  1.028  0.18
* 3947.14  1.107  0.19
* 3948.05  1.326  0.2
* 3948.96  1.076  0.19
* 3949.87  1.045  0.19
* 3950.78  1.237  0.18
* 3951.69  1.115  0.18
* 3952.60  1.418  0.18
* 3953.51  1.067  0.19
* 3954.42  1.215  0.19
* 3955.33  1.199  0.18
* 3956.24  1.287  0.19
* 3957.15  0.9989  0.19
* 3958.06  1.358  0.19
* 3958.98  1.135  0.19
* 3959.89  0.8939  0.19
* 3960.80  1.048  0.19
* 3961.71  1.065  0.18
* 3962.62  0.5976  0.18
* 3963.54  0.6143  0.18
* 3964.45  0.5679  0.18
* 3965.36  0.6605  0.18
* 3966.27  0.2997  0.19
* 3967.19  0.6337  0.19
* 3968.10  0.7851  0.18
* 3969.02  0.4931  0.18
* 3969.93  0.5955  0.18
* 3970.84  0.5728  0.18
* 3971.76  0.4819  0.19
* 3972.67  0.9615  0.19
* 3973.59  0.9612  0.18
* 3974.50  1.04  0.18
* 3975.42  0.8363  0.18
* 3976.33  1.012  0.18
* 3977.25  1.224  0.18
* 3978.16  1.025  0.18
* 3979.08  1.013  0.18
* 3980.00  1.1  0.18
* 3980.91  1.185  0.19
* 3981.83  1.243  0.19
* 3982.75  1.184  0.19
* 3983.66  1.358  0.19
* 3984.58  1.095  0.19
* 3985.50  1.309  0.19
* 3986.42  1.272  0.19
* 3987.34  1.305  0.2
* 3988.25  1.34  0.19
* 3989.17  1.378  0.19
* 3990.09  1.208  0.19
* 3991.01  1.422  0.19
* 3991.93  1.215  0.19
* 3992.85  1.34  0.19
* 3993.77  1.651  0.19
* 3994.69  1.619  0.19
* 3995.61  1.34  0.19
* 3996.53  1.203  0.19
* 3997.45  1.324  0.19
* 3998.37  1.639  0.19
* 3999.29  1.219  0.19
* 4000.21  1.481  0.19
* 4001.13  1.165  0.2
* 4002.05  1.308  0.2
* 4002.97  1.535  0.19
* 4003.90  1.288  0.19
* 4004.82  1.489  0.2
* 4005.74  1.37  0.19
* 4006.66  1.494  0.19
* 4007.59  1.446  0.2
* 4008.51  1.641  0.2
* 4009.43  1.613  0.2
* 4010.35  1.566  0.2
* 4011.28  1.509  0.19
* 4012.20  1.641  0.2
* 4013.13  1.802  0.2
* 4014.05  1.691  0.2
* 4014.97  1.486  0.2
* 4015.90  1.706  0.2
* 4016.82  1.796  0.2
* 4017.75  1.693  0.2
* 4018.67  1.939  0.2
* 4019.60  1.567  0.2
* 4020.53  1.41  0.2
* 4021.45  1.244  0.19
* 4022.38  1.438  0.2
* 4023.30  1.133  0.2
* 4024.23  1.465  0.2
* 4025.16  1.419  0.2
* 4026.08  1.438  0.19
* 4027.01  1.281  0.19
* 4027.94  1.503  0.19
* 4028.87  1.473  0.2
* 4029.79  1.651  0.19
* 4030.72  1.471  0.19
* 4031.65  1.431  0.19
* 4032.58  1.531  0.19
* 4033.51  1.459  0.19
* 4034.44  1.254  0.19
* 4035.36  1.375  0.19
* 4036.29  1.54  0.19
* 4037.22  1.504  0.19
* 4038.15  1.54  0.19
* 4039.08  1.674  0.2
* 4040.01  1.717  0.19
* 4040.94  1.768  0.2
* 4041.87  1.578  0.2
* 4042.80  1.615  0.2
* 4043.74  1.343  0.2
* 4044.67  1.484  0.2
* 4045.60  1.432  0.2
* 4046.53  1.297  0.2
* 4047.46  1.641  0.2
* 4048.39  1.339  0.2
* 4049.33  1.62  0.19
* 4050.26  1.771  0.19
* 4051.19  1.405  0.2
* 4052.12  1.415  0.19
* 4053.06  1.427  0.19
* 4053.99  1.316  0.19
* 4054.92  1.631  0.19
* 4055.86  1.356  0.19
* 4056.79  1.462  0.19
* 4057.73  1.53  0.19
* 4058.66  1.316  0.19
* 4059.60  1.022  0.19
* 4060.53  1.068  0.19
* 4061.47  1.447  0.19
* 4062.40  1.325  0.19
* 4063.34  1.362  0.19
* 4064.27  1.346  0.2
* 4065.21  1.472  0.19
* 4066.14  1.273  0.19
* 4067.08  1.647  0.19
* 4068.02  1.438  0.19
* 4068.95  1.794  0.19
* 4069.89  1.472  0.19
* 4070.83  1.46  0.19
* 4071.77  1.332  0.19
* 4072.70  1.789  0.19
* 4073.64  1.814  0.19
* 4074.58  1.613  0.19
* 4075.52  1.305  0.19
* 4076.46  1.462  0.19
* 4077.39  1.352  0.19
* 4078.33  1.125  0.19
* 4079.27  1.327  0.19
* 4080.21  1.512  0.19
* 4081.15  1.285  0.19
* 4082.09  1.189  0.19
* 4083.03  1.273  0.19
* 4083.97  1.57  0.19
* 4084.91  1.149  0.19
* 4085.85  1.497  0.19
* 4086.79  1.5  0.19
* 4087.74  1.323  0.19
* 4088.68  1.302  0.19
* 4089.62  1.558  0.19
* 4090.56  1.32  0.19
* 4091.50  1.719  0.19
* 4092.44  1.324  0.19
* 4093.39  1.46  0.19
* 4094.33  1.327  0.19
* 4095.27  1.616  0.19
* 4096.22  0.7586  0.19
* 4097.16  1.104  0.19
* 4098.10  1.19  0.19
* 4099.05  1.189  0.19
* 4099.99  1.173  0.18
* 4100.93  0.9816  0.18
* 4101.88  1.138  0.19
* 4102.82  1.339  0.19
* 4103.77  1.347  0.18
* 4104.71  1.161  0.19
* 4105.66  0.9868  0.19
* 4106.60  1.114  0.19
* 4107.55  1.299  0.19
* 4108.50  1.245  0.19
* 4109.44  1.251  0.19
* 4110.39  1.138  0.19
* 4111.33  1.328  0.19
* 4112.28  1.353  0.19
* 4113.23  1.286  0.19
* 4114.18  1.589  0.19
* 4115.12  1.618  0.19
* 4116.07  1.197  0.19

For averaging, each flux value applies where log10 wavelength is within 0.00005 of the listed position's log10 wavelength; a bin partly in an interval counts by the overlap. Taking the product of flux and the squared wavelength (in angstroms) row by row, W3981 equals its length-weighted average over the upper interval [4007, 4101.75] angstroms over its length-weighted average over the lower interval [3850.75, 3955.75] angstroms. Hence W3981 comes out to 1.54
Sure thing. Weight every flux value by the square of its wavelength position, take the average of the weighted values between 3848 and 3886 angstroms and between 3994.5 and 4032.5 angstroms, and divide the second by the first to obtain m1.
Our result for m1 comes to 1.6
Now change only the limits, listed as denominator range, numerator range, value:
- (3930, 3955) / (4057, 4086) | 1.54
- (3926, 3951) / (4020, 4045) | 1.73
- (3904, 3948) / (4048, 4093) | 1.46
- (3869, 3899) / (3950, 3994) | 1.20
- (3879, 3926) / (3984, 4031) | 1.42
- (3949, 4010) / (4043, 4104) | 1.27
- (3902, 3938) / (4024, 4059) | 1.50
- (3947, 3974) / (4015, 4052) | 1.70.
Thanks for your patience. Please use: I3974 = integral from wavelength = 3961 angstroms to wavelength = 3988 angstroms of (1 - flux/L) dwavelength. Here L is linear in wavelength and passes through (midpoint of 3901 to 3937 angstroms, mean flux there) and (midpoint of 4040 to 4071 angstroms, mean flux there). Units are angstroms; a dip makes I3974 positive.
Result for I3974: 6.8 angstroms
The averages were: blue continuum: 1.06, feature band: 0.919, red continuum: 1.45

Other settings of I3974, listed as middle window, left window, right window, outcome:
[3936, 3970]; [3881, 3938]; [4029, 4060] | 5.3 angstroms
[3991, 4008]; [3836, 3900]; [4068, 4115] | -3.3 angstroms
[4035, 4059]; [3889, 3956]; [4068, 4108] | -4.4 angstroms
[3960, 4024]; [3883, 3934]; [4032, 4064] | 3.2 angstroms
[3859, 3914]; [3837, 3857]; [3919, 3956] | -3.9 angstroms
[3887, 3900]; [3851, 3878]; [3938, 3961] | 2.1 angstroms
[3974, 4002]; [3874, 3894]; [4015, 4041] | 1.9 angstroms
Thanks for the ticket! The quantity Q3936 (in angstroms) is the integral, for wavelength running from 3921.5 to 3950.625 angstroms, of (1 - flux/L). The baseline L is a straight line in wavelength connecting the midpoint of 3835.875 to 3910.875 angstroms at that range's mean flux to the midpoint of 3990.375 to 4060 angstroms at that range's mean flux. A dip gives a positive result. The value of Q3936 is 5.7 angstroms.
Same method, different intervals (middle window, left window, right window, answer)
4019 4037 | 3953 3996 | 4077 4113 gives -4.3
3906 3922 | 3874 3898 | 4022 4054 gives -3.8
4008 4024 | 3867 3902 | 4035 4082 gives -3.0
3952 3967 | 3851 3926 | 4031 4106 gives 2.8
